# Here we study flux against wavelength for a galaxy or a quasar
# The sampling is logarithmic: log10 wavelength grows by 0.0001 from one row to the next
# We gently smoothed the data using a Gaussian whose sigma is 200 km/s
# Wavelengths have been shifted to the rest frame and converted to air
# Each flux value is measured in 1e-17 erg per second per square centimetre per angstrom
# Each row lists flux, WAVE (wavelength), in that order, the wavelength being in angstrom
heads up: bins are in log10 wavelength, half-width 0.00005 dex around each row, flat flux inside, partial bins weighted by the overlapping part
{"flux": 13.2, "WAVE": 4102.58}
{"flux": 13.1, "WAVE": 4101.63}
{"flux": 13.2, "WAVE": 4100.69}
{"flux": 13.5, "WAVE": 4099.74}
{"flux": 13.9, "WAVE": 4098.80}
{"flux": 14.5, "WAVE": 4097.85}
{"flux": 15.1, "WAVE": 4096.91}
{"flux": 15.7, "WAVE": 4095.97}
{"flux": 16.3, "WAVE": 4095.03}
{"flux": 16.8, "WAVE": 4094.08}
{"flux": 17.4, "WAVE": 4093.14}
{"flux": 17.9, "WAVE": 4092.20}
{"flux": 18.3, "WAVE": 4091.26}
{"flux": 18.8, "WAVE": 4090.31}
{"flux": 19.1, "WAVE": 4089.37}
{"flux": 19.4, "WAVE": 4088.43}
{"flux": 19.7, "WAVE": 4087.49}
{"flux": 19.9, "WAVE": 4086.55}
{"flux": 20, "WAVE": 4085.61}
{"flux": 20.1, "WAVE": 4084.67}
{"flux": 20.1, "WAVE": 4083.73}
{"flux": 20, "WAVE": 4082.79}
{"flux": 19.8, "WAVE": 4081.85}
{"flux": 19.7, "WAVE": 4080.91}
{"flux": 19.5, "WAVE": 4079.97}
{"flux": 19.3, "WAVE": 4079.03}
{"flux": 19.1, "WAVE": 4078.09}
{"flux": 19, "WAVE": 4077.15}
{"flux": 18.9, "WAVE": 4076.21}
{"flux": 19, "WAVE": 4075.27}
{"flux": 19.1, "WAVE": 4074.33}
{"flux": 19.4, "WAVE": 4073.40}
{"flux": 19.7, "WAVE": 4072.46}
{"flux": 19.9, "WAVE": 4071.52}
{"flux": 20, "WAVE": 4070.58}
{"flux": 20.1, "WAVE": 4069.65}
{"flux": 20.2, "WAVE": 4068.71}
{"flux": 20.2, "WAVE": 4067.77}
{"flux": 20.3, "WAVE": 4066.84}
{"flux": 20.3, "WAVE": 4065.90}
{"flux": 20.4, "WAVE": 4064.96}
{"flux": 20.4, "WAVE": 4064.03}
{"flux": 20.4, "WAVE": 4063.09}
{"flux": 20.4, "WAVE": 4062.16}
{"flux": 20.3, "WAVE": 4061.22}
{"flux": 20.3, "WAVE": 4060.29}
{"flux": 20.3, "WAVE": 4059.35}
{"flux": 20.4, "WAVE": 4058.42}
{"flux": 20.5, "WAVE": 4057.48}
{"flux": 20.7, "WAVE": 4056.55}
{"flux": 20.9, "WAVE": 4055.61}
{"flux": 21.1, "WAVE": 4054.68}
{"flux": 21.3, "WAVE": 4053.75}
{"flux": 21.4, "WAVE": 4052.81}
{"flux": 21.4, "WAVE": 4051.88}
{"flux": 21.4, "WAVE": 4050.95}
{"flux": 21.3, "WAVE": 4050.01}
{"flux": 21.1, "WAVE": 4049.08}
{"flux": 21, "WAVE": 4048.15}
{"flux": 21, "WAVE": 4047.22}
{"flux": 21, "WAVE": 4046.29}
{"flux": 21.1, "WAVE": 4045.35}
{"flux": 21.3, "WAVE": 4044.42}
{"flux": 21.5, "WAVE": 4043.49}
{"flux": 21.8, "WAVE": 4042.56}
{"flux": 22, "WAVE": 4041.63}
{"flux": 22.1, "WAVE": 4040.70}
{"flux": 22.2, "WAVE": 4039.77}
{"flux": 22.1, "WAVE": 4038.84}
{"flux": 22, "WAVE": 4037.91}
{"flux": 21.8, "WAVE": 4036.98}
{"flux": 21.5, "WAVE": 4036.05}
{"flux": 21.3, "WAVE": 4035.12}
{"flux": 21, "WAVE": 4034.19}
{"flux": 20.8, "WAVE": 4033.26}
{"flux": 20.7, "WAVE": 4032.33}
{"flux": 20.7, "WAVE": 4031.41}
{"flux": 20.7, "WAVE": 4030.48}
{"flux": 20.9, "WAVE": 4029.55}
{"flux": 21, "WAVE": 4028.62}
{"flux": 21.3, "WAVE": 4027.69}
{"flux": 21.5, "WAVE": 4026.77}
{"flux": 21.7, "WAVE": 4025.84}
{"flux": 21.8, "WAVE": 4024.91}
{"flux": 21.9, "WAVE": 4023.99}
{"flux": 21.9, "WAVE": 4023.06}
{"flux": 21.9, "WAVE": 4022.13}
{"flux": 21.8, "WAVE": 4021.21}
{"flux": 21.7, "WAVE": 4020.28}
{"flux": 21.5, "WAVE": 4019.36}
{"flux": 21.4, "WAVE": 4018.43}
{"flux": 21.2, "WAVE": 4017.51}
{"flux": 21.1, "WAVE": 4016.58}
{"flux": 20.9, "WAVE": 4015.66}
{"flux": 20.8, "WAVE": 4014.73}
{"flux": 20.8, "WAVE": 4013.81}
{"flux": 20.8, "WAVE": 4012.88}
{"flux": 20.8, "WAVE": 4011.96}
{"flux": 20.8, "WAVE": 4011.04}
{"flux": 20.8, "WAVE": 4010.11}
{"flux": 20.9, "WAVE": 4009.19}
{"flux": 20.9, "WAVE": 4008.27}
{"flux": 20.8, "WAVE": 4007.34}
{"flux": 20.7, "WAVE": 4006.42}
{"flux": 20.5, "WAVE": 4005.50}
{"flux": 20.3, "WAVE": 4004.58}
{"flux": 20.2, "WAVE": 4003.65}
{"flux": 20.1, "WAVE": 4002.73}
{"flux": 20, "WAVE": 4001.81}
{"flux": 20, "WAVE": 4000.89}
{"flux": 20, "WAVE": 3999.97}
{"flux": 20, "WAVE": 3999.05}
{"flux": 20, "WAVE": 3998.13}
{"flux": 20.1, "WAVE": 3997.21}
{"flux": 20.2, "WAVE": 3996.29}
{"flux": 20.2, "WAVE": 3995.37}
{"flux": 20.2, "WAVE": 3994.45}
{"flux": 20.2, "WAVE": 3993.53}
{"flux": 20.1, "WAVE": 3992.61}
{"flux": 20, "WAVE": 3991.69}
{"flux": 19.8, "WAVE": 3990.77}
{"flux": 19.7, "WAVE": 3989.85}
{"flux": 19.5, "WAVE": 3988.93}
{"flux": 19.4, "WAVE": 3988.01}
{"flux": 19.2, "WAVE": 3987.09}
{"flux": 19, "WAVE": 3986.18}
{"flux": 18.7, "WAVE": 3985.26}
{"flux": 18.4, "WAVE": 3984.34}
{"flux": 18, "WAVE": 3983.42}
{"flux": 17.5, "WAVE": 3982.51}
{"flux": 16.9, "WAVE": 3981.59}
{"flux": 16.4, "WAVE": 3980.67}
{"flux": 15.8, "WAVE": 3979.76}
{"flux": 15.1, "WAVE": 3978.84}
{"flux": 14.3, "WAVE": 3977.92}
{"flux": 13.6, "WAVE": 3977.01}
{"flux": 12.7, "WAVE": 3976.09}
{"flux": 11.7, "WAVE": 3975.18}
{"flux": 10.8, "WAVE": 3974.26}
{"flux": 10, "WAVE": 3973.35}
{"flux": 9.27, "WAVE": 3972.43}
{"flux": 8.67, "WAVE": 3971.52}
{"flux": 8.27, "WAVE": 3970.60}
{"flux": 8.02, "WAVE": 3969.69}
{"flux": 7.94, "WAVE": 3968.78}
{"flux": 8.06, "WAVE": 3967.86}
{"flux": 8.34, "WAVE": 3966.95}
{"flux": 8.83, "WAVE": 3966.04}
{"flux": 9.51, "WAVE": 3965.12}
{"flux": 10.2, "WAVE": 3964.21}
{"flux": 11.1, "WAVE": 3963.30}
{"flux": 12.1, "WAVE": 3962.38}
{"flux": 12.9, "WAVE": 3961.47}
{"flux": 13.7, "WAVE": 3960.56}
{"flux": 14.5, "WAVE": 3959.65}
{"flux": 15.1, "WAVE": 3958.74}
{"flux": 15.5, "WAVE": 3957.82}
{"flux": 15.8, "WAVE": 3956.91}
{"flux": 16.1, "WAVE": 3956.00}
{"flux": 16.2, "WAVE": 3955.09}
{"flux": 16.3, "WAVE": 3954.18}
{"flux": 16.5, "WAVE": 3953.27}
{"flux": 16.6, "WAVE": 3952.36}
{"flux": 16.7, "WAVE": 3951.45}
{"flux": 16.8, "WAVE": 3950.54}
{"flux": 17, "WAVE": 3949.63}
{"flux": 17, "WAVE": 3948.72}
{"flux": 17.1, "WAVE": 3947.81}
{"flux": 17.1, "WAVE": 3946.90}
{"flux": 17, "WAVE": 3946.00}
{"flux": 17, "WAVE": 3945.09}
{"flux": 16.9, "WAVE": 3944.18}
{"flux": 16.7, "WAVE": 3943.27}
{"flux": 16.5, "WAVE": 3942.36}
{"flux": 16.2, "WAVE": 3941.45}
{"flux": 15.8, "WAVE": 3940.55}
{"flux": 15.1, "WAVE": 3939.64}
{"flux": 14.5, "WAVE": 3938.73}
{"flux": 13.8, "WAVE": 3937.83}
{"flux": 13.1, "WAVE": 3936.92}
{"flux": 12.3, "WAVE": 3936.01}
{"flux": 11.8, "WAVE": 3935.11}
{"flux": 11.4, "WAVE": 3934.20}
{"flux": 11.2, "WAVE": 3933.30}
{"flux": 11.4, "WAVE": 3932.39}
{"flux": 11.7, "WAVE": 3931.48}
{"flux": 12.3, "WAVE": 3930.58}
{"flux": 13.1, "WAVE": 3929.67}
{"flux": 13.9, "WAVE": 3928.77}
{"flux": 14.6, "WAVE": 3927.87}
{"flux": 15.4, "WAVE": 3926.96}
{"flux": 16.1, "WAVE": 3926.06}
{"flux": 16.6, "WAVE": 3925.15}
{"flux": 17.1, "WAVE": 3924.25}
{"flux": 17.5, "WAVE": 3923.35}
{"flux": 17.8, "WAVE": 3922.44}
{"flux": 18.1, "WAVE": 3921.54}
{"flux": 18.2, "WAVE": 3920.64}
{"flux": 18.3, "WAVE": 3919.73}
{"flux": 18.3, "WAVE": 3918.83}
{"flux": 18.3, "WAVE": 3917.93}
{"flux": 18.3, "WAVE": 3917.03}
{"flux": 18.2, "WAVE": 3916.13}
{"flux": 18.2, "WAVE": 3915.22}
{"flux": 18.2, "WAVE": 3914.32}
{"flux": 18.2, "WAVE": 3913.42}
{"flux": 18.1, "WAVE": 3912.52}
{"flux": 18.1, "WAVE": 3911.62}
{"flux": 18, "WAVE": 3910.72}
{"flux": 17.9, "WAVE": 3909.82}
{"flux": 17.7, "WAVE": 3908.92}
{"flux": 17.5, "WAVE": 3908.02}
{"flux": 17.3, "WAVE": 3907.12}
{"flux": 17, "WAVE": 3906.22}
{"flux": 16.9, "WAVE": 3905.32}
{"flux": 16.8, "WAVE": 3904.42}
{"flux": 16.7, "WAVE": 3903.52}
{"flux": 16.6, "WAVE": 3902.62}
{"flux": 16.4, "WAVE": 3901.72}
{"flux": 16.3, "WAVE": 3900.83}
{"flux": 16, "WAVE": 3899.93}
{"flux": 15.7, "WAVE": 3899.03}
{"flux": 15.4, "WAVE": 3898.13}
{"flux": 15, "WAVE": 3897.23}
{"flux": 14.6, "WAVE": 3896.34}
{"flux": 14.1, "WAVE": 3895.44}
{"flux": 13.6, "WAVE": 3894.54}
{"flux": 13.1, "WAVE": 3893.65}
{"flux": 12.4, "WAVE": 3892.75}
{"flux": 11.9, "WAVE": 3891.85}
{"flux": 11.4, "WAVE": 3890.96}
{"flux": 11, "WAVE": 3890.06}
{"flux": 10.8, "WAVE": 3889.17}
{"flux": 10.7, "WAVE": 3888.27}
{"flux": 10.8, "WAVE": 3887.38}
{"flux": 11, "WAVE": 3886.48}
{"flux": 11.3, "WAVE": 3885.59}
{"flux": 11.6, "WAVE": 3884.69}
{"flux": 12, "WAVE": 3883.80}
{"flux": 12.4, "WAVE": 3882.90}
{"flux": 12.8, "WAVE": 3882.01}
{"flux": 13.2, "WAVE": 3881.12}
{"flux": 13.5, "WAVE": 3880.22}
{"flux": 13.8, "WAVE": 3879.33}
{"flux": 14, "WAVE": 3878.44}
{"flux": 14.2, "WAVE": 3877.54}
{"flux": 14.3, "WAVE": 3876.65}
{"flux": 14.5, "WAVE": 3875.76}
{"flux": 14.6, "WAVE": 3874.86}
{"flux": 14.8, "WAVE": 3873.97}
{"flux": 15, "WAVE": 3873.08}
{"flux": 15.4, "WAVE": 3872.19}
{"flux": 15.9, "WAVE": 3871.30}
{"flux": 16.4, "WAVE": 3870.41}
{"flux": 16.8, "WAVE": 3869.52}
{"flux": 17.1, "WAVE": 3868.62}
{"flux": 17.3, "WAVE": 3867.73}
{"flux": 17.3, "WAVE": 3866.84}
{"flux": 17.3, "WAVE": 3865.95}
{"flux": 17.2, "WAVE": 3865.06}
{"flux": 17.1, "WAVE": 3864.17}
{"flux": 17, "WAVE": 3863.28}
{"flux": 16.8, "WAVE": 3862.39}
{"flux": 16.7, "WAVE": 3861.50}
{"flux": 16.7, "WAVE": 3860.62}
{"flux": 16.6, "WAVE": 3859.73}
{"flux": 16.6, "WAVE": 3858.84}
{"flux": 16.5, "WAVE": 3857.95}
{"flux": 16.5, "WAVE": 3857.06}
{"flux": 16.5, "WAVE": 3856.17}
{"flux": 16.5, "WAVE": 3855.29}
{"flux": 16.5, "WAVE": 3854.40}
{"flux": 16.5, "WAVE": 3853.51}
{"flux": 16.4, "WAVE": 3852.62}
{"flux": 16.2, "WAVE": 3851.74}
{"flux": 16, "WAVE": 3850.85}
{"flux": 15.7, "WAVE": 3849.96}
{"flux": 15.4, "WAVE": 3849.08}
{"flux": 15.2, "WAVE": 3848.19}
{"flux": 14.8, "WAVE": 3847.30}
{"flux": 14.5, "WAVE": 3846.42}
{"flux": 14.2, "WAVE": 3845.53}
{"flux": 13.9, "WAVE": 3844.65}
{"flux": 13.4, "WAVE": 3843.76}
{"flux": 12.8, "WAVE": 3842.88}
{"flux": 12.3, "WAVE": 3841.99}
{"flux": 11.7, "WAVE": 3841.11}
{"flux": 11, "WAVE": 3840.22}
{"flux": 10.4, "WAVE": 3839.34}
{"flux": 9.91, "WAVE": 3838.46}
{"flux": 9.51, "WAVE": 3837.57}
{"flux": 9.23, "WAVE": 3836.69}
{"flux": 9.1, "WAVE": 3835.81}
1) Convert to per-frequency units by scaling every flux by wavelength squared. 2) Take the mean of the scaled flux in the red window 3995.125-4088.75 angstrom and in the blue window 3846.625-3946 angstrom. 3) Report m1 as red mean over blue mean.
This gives 1.4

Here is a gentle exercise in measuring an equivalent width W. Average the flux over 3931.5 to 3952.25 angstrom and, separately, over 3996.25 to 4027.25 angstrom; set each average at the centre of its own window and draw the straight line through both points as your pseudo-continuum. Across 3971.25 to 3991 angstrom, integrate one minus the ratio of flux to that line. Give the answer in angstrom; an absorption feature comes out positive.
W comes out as 2.9 angstrom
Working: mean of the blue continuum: 15.1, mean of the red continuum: 20.9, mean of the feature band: 15.7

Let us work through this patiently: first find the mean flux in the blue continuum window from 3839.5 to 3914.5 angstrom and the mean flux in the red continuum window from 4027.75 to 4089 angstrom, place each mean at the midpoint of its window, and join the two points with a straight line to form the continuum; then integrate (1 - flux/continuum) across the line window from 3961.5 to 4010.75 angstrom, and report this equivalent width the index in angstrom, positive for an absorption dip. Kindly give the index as 5.8 angstrom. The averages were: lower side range 15.1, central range 16.3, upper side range 20.6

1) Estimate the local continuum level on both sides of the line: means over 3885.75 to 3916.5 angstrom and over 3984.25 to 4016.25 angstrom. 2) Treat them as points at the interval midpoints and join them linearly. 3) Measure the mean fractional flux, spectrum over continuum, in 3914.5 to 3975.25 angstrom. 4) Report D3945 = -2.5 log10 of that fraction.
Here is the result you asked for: 0.21 mag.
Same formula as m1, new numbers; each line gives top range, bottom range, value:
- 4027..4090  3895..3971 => 1.44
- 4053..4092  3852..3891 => 1.49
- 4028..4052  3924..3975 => 1.64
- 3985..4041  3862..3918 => 1.45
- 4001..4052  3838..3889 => 1.57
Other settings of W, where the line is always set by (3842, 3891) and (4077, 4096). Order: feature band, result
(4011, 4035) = -4.72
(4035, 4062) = -4.49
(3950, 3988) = 6.72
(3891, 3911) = -0.28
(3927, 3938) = 2.33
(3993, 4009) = -2.73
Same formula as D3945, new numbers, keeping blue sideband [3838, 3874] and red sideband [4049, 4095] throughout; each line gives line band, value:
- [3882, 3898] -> 0.29 mag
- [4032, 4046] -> -0.13 mag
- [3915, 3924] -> -0.09 mag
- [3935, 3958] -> 0.09 mag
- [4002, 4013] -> -0.12 mag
